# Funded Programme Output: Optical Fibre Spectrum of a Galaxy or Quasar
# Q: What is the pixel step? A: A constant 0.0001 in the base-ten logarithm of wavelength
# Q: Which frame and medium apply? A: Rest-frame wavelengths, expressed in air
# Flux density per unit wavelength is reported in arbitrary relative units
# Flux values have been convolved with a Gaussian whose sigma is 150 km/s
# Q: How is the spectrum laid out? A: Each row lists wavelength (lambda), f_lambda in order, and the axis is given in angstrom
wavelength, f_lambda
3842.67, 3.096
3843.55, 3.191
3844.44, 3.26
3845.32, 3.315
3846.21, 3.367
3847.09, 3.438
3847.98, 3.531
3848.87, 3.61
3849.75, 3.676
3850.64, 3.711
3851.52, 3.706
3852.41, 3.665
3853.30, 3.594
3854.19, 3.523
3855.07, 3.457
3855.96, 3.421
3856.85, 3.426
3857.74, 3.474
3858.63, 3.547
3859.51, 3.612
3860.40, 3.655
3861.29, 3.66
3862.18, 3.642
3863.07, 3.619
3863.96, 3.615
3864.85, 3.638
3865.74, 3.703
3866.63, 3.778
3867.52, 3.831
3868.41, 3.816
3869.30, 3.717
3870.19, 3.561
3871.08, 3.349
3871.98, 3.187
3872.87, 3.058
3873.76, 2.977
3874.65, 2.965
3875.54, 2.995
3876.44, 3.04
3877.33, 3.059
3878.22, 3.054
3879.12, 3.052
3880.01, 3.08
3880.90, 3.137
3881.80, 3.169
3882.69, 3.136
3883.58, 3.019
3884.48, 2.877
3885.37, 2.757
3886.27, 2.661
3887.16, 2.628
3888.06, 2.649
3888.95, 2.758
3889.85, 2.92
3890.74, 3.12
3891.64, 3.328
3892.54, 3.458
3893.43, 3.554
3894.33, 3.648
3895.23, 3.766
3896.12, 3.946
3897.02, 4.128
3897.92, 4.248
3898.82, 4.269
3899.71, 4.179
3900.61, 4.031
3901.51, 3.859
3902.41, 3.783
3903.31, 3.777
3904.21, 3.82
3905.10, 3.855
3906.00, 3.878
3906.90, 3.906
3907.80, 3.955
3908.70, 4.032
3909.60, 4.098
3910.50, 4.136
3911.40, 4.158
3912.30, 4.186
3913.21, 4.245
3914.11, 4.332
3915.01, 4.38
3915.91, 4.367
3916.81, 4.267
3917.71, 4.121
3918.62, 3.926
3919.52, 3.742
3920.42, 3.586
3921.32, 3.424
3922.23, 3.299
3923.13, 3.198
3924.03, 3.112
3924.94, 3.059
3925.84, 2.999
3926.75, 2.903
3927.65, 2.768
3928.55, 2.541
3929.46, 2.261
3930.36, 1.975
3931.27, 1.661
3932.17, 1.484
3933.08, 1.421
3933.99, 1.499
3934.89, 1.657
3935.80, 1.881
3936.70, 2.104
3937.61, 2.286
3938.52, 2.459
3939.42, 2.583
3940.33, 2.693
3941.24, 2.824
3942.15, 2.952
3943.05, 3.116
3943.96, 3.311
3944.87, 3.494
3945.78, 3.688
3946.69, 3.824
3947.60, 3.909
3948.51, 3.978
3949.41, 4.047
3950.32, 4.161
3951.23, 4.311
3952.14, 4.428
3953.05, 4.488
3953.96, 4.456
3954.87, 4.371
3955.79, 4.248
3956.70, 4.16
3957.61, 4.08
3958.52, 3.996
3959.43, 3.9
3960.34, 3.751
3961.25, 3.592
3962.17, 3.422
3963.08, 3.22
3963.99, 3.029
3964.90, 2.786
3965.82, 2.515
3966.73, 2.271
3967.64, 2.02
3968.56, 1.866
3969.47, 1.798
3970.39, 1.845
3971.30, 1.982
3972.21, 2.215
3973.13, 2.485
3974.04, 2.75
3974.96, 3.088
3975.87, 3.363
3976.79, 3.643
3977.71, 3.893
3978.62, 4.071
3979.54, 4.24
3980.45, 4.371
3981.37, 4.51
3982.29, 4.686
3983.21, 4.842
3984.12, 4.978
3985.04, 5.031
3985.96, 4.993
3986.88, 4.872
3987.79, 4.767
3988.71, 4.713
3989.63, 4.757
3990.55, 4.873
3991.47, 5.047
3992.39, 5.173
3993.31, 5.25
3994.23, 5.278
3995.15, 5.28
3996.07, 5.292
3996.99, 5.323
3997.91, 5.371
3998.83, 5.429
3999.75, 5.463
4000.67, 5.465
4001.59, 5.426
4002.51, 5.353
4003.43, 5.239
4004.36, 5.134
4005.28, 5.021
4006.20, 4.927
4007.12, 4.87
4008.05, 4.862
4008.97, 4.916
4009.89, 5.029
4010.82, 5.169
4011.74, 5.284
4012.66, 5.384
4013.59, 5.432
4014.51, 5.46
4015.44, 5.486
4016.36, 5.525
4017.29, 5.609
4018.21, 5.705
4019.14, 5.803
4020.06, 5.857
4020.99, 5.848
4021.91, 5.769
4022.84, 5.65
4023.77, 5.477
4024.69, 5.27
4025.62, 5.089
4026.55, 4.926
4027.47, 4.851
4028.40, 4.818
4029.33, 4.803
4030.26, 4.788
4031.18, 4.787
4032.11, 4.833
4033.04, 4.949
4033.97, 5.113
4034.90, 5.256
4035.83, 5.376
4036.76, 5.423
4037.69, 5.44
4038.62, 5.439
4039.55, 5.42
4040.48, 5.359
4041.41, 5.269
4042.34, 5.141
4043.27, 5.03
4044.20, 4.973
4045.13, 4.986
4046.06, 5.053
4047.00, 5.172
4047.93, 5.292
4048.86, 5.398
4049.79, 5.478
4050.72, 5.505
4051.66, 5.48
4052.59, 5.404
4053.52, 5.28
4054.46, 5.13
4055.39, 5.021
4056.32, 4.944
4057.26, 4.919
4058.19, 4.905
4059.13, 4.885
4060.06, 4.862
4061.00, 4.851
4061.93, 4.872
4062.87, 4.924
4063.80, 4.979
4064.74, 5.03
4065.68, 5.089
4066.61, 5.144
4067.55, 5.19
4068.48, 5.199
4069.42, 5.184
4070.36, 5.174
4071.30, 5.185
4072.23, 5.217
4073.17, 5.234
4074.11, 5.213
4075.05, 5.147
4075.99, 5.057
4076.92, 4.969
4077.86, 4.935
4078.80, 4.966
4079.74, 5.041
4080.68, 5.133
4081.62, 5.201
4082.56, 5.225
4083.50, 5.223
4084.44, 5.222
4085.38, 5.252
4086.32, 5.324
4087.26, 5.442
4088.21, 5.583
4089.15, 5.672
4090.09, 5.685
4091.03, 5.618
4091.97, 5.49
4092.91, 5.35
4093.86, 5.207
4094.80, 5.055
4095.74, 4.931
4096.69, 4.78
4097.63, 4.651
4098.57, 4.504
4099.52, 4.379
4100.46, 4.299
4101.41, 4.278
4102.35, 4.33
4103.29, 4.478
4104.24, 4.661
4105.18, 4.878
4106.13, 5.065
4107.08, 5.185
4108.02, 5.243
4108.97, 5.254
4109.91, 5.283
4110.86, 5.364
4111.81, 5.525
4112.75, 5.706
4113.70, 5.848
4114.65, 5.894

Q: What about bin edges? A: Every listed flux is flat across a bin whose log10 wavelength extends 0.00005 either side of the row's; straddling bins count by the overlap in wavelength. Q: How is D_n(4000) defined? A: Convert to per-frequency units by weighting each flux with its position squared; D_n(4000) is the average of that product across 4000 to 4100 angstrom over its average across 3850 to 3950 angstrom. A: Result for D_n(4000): 1.7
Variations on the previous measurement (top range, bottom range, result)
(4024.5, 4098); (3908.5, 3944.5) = 1.80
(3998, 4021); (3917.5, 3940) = 2.12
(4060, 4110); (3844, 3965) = 1.62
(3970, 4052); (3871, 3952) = 1.57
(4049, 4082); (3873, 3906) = 1.66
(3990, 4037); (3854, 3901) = 1.66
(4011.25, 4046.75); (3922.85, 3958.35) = 1.78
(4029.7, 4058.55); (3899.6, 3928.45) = 1.47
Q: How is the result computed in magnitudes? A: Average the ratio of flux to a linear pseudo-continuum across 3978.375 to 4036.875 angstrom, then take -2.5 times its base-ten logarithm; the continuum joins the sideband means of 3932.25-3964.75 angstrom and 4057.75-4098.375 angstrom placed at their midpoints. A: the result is -0.23 mag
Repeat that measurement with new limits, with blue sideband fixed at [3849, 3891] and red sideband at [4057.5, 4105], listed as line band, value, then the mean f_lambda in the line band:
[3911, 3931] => 0.08 mag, 3.47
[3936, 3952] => 0.20 mag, 3.28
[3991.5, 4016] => -0.19 mag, 5.24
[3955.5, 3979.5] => 0.31 mag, 3.09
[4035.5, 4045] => -0.12 mag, 5.28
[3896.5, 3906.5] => -0.12 mag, 3.98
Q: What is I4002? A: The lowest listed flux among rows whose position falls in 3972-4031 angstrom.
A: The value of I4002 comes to 2.215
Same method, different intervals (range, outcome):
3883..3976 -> 1.421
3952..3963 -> 3.422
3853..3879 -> 2.965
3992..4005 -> 5.134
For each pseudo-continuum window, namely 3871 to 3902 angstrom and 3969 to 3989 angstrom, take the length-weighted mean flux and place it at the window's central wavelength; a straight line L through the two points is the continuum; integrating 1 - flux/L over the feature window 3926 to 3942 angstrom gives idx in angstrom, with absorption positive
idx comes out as 6.0 angstrom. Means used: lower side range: 3.29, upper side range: 3.77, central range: 2.21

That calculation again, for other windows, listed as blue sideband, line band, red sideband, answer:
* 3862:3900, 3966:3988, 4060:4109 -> 3.5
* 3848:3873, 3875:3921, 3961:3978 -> -4.8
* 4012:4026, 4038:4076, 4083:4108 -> 1.0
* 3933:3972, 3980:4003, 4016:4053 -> -5.0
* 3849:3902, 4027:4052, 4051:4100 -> -1.8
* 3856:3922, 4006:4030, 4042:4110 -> -3.5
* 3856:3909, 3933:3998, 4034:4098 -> 9.1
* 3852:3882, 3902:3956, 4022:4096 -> 8.0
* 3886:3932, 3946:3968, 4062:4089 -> 1.6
